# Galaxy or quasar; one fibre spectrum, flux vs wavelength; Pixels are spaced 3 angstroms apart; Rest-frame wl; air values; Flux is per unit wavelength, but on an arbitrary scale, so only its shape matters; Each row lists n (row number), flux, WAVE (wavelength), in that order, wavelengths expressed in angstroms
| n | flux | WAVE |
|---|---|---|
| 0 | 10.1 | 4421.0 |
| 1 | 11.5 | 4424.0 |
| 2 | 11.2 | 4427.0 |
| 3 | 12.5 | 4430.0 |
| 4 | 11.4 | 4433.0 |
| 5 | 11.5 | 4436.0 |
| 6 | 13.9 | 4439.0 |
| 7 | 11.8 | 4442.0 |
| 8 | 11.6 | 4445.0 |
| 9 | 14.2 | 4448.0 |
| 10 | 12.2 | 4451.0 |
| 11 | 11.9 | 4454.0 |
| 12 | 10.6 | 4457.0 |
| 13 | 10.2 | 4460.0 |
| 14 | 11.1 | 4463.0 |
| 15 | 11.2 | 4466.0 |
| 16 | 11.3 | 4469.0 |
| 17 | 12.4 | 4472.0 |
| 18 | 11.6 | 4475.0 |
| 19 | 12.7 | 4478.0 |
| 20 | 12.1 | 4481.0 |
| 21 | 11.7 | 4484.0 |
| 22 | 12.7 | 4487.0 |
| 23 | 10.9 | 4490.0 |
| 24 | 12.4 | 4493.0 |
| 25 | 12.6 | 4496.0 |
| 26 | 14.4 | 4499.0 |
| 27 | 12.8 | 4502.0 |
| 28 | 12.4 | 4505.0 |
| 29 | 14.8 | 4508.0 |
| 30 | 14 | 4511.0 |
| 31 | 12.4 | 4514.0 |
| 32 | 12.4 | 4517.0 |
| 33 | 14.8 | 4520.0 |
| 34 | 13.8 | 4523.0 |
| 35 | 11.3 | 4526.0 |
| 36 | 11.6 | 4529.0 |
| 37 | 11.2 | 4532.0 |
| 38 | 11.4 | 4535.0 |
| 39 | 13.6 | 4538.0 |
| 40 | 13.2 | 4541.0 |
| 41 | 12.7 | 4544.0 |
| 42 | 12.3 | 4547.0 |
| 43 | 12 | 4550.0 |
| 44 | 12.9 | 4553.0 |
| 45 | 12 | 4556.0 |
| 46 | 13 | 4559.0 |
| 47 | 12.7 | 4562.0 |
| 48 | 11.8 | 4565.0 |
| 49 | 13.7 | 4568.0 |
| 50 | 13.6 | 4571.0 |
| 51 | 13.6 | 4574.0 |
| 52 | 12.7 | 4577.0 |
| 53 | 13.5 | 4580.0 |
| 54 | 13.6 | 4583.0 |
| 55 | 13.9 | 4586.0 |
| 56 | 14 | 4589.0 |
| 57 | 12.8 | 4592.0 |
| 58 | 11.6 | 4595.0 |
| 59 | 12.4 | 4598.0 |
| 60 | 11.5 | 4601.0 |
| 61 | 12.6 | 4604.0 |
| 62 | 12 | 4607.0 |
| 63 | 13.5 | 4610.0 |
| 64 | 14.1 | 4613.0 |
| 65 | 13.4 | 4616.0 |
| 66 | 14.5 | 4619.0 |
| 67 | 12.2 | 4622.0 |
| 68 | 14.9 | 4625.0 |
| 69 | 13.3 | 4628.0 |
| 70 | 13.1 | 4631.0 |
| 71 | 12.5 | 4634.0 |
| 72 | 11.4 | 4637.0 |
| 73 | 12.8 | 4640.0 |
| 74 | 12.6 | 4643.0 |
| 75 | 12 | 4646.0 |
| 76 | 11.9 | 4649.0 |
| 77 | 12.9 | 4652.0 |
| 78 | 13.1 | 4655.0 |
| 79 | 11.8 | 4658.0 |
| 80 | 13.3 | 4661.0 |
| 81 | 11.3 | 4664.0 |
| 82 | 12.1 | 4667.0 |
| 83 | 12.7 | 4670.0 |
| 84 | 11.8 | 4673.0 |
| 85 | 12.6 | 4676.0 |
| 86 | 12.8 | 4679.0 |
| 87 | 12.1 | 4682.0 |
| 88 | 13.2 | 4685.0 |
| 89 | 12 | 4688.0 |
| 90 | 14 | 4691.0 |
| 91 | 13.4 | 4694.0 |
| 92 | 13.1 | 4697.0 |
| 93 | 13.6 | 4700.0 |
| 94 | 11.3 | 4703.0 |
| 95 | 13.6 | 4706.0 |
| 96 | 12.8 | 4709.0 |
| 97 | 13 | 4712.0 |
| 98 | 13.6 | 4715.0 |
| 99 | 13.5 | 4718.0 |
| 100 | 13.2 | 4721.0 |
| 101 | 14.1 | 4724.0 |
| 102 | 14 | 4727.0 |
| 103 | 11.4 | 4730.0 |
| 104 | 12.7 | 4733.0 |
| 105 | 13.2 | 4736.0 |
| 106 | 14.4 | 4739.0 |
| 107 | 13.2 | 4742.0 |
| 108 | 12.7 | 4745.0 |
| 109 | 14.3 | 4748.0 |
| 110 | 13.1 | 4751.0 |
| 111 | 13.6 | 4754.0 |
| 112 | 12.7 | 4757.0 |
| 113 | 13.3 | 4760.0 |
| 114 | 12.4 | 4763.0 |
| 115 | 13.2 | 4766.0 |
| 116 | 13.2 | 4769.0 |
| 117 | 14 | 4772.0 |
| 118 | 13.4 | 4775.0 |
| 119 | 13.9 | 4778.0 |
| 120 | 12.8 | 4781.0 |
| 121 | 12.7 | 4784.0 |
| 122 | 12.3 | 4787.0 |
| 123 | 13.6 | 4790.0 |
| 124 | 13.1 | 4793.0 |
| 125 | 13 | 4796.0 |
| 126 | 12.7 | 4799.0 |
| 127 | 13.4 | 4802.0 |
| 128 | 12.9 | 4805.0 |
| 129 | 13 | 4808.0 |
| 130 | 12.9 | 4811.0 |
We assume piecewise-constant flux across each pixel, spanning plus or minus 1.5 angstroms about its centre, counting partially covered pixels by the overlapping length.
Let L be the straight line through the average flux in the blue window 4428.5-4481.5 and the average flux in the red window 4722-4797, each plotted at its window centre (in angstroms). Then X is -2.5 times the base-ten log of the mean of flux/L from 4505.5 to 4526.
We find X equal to -0.110 mag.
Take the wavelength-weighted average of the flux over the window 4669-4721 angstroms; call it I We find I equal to 12.9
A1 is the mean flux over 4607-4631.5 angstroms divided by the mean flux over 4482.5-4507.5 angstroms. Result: 1.1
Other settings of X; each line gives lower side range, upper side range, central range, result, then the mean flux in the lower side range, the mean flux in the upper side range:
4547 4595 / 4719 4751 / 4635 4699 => 0.05 mag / 13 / 13.3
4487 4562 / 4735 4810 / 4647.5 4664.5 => 0.04 mag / 12.7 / 13.2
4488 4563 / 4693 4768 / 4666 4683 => 0.06 mag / 12.7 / 13.2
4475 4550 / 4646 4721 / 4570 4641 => -0.03 mag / 12.6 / 12.7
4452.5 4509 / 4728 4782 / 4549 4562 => -0.01 mag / 12.1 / 13.2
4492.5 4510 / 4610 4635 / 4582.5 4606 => 0.06 mag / 13.3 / 13.5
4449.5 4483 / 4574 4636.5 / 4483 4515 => -0.08 mag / 11.6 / 13.1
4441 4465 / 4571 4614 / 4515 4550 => -0.01 mag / 11.7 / 13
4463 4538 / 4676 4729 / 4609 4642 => -0.03 mag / 12.4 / 13.1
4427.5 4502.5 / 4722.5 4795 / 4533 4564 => -0.01 mag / 12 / 13.2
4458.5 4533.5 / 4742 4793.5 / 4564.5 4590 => -0.07 mag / 12.4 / 13.2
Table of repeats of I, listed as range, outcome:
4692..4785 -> 13.2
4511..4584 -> 12.8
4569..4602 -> 13.1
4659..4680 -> 12.3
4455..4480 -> 11.4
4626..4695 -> 12.6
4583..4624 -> 13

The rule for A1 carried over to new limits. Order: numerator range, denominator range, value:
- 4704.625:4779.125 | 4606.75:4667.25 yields 1.04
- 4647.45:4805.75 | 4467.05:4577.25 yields 1.03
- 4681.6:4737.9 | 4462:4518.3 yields 1.05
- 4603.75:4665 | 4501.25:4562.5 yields 1.01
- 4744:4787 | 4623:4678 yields 1.05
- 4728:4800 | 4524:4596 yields 1.03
